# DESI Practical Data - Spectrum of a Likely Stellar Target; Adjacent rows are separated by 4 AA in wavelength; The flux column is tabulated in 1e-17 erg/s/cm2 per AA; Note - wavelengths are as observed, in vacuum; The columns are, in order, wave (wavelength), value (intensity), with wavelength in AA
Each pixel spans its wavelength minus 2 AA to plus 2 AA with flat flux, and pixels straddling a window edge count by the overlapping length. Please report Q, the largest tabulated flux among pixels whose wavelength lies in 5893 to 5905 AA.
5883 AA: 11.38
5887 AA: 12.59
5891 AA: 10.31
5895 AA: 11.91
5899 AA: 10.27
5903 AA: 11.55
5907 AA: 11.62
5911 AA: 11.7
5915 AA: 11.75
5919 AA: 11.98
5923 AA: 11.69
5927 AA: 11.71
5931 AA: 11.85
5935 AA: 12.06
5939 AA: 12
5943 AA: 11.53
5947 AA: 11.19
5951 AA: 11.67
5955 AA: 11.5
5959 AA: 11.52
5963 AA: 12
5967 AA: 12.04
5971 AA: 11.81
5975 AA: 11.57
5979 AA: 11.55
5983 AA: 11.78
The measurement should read 11.91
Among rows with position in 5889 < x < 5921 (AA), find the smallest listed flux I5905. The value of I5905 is 10.27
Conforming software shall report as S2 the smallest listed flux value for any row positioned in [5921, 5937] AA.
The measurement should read 11.69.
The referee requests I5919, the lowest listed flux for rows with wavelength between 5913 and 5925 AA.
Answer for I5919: 11.69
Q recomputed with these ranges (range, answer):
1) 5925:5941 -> 12.06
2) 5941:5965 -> 12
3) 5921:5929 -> 11.71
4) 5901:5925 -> 11.98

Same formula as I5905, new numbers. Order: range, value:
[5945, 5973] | 11.19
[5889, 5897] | 10.31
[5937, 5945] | 11.53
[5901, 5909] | 11.55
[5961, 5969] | 12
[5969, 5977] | 11.57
